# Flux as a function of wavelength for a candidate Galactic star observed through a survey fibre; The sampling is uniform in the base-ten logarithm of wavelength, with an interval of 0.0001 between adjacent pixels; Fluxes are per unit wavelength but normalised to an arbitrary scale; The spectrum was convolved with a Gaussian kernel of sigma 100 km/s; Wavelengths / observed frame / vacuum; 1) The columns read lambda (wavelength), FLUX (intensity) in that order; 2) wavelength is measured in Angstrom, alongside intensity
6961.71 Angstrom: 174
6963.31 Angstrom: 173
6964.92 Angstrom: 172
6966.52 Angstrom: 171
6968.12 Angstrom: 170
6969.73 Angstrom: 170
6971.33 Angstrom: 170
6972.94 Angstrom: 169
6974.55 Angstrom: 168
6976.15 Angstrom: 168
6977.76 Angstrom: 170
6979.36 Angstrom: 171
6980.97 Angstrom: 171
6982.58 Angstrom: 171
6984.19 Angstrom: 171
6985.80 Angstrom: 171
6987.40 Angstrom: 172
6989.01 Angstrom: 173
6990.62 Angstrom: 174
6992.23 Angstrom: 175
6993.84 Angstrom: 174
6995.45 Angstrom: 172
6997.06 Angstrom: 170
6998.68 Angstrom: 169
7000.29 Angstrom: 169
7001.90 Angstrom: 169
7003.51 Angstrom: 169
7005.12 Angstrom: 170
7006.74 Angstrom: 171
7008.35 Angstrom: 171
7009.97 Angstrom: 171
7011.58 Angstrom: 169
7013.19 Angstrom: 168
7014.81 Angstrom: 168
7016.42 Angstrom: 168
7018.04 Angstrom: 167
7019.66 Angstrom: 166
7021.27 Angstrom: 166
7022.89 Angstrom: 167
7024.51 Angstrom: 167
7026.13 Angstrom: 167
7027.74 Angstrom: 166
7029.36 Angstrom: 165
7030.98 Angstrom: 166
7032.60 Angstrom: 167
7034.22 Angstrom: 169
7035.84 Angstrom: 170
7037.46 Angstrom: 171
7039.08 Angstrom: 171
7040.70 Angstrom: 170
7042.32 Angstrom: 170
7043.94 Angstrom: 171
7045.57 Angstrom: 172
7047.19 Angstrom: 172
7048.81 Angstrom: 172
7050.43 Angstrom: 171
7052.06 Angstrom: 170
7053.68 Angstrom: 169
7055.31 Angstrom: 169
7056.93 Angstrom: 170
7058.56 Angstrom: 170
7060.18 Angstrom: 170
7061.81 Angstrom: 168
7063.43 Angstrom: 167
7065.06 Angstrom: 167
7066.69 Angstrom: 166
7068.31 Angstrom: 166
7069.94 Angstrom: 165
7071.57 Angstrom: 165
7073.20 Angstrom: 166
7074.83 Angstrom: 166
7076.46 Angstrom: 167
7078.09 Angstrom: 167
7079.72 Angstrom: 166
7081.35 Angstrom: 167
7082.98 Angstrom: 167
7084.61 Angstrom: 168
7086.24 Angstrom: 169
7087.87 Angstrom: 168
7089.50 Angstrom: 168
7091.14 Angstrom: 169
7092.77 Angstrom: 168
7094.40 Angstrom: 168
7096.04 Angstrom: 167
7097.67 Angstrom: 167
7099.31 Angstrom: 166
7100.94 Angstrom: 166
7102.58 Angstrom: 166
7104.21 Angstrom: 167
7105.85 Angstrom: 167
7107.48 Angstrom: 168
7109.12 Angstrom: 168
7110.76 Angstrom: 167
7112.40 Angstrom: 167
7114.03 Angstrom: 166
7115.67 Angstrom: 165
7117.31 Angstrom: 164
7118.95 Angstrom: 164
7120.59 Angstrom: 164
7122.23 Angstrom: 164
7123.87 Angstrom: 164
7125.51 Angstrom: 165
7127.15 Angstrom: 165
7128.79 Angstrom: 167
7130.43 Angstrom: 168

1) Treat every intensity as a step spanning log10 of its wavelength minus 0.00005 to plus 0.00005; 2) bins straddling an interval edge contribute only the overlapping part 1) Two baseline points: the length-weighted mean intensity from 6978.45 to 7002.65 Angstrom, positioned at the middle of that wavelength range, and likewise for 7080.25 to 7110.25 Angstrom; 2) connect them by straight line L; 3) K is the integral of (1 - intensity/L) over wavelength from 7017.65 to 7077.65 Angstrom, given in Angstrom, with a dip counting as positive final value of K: 0.4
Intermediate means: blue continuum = 171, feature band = 168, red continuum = 167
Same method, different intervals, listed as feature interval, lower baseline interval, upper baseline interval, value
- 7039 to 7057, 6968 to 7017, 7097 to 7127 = -0.25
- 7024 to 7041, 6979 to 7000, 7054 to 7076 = 0.12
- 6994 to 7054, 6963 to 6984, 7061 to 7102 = -0.16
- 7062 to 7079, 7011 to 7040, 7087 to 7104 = 0.12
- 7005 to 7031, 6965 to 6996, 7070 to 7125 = 0.28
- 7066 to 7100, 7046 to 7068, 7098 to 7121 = 0.16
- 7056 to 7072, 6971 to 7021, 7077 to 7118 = 0.06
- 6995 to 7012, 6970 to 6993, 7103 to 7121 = 0.02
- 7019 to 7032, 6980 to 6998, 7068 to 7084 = 0.26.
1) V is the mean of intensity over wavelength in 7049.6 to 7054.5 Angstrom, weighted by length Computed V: 170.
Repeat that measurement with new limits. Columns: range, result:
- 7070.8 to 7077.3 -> 166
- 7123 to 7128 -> 165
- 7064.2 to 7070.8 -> 166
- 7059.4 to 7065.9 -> 168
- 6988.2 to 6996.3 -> 174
